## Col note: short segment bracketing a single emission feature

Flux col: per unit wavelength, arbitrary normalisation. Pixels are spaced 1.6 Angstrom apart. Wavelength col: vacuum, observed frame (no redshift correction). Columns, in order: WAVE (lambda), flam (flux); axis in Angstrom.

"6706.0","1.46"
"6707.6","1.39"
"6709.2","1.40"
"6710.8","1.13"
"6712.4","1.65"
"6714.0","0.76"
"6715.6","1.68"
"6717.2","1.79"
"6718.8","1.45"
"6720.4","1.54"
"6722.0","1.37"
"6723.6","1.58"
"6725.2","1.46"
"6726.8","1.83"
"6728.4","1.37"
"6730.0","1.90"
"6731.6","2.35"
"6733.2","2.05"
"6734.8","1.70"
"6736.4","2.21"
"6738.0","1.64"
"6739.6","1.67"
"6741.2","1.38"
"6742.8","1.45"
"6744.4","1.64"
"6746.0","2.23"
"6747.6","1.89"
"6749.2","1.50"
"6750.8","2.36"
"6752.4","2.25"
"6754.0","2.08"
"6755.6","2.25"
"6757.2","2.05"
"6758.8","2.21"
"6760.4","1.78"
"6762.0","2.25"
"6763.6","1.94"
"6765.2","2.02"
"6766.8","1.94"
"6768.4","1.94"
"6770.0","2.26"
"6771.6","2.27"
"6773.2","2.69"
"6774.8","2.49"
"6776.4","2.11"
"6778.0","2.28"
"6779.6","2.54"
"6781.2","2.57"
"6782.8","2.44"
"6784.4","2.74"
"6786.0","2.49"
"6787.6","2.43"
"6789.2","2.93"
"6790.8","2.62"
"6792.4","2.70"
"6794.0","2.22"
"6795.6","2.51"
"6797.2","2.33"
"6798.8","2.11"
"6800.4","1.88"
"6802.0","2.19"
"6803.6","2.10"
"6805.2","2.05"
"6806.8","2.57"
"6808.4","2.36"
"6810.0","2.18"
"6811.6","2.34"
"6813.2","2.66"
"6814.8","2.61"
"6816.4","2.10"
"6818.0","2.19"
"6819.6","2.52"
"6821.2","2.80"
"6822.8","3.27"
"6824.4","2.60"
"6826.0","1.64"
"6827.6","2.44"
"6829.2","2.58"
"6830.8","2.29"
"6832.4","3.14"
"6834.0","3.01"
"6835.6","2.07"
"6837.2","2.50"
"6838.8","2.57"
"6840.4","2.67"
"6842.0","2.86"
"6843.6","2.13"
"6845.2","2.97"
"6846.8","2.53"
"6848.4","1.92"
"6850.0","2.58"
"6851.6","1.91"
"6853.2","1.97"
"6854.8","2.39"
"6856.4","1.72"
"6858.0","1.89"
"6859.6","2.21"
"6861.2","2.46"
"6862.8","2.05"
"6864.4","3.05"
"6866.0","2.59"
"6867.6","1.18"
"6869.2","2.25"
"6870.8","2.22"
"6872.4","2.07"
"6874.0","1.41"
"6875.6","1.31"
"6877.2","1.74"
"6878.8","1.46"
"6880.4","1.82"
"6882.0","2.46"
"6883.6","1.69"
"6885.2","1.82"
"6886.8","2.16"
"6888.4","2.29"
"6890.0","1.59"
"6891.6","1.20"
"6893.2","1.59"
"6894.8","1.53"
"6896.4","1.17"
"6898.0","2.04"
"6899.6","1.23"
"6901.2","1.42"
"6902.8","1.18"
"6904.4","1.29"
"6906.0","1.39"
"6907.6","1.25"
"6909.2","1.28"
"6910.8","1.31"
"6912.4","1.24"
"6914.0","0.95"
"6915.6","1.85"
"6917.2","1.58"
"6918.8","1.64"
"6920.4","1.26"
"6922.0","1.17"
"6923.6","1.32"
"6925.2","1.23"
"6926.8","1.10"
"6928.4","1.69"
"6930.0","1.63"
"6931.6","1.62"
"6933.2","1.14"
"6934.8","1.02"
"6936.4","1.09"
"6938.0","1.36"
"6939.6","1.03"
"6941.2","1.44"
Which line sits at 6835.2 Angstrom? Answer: C III]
